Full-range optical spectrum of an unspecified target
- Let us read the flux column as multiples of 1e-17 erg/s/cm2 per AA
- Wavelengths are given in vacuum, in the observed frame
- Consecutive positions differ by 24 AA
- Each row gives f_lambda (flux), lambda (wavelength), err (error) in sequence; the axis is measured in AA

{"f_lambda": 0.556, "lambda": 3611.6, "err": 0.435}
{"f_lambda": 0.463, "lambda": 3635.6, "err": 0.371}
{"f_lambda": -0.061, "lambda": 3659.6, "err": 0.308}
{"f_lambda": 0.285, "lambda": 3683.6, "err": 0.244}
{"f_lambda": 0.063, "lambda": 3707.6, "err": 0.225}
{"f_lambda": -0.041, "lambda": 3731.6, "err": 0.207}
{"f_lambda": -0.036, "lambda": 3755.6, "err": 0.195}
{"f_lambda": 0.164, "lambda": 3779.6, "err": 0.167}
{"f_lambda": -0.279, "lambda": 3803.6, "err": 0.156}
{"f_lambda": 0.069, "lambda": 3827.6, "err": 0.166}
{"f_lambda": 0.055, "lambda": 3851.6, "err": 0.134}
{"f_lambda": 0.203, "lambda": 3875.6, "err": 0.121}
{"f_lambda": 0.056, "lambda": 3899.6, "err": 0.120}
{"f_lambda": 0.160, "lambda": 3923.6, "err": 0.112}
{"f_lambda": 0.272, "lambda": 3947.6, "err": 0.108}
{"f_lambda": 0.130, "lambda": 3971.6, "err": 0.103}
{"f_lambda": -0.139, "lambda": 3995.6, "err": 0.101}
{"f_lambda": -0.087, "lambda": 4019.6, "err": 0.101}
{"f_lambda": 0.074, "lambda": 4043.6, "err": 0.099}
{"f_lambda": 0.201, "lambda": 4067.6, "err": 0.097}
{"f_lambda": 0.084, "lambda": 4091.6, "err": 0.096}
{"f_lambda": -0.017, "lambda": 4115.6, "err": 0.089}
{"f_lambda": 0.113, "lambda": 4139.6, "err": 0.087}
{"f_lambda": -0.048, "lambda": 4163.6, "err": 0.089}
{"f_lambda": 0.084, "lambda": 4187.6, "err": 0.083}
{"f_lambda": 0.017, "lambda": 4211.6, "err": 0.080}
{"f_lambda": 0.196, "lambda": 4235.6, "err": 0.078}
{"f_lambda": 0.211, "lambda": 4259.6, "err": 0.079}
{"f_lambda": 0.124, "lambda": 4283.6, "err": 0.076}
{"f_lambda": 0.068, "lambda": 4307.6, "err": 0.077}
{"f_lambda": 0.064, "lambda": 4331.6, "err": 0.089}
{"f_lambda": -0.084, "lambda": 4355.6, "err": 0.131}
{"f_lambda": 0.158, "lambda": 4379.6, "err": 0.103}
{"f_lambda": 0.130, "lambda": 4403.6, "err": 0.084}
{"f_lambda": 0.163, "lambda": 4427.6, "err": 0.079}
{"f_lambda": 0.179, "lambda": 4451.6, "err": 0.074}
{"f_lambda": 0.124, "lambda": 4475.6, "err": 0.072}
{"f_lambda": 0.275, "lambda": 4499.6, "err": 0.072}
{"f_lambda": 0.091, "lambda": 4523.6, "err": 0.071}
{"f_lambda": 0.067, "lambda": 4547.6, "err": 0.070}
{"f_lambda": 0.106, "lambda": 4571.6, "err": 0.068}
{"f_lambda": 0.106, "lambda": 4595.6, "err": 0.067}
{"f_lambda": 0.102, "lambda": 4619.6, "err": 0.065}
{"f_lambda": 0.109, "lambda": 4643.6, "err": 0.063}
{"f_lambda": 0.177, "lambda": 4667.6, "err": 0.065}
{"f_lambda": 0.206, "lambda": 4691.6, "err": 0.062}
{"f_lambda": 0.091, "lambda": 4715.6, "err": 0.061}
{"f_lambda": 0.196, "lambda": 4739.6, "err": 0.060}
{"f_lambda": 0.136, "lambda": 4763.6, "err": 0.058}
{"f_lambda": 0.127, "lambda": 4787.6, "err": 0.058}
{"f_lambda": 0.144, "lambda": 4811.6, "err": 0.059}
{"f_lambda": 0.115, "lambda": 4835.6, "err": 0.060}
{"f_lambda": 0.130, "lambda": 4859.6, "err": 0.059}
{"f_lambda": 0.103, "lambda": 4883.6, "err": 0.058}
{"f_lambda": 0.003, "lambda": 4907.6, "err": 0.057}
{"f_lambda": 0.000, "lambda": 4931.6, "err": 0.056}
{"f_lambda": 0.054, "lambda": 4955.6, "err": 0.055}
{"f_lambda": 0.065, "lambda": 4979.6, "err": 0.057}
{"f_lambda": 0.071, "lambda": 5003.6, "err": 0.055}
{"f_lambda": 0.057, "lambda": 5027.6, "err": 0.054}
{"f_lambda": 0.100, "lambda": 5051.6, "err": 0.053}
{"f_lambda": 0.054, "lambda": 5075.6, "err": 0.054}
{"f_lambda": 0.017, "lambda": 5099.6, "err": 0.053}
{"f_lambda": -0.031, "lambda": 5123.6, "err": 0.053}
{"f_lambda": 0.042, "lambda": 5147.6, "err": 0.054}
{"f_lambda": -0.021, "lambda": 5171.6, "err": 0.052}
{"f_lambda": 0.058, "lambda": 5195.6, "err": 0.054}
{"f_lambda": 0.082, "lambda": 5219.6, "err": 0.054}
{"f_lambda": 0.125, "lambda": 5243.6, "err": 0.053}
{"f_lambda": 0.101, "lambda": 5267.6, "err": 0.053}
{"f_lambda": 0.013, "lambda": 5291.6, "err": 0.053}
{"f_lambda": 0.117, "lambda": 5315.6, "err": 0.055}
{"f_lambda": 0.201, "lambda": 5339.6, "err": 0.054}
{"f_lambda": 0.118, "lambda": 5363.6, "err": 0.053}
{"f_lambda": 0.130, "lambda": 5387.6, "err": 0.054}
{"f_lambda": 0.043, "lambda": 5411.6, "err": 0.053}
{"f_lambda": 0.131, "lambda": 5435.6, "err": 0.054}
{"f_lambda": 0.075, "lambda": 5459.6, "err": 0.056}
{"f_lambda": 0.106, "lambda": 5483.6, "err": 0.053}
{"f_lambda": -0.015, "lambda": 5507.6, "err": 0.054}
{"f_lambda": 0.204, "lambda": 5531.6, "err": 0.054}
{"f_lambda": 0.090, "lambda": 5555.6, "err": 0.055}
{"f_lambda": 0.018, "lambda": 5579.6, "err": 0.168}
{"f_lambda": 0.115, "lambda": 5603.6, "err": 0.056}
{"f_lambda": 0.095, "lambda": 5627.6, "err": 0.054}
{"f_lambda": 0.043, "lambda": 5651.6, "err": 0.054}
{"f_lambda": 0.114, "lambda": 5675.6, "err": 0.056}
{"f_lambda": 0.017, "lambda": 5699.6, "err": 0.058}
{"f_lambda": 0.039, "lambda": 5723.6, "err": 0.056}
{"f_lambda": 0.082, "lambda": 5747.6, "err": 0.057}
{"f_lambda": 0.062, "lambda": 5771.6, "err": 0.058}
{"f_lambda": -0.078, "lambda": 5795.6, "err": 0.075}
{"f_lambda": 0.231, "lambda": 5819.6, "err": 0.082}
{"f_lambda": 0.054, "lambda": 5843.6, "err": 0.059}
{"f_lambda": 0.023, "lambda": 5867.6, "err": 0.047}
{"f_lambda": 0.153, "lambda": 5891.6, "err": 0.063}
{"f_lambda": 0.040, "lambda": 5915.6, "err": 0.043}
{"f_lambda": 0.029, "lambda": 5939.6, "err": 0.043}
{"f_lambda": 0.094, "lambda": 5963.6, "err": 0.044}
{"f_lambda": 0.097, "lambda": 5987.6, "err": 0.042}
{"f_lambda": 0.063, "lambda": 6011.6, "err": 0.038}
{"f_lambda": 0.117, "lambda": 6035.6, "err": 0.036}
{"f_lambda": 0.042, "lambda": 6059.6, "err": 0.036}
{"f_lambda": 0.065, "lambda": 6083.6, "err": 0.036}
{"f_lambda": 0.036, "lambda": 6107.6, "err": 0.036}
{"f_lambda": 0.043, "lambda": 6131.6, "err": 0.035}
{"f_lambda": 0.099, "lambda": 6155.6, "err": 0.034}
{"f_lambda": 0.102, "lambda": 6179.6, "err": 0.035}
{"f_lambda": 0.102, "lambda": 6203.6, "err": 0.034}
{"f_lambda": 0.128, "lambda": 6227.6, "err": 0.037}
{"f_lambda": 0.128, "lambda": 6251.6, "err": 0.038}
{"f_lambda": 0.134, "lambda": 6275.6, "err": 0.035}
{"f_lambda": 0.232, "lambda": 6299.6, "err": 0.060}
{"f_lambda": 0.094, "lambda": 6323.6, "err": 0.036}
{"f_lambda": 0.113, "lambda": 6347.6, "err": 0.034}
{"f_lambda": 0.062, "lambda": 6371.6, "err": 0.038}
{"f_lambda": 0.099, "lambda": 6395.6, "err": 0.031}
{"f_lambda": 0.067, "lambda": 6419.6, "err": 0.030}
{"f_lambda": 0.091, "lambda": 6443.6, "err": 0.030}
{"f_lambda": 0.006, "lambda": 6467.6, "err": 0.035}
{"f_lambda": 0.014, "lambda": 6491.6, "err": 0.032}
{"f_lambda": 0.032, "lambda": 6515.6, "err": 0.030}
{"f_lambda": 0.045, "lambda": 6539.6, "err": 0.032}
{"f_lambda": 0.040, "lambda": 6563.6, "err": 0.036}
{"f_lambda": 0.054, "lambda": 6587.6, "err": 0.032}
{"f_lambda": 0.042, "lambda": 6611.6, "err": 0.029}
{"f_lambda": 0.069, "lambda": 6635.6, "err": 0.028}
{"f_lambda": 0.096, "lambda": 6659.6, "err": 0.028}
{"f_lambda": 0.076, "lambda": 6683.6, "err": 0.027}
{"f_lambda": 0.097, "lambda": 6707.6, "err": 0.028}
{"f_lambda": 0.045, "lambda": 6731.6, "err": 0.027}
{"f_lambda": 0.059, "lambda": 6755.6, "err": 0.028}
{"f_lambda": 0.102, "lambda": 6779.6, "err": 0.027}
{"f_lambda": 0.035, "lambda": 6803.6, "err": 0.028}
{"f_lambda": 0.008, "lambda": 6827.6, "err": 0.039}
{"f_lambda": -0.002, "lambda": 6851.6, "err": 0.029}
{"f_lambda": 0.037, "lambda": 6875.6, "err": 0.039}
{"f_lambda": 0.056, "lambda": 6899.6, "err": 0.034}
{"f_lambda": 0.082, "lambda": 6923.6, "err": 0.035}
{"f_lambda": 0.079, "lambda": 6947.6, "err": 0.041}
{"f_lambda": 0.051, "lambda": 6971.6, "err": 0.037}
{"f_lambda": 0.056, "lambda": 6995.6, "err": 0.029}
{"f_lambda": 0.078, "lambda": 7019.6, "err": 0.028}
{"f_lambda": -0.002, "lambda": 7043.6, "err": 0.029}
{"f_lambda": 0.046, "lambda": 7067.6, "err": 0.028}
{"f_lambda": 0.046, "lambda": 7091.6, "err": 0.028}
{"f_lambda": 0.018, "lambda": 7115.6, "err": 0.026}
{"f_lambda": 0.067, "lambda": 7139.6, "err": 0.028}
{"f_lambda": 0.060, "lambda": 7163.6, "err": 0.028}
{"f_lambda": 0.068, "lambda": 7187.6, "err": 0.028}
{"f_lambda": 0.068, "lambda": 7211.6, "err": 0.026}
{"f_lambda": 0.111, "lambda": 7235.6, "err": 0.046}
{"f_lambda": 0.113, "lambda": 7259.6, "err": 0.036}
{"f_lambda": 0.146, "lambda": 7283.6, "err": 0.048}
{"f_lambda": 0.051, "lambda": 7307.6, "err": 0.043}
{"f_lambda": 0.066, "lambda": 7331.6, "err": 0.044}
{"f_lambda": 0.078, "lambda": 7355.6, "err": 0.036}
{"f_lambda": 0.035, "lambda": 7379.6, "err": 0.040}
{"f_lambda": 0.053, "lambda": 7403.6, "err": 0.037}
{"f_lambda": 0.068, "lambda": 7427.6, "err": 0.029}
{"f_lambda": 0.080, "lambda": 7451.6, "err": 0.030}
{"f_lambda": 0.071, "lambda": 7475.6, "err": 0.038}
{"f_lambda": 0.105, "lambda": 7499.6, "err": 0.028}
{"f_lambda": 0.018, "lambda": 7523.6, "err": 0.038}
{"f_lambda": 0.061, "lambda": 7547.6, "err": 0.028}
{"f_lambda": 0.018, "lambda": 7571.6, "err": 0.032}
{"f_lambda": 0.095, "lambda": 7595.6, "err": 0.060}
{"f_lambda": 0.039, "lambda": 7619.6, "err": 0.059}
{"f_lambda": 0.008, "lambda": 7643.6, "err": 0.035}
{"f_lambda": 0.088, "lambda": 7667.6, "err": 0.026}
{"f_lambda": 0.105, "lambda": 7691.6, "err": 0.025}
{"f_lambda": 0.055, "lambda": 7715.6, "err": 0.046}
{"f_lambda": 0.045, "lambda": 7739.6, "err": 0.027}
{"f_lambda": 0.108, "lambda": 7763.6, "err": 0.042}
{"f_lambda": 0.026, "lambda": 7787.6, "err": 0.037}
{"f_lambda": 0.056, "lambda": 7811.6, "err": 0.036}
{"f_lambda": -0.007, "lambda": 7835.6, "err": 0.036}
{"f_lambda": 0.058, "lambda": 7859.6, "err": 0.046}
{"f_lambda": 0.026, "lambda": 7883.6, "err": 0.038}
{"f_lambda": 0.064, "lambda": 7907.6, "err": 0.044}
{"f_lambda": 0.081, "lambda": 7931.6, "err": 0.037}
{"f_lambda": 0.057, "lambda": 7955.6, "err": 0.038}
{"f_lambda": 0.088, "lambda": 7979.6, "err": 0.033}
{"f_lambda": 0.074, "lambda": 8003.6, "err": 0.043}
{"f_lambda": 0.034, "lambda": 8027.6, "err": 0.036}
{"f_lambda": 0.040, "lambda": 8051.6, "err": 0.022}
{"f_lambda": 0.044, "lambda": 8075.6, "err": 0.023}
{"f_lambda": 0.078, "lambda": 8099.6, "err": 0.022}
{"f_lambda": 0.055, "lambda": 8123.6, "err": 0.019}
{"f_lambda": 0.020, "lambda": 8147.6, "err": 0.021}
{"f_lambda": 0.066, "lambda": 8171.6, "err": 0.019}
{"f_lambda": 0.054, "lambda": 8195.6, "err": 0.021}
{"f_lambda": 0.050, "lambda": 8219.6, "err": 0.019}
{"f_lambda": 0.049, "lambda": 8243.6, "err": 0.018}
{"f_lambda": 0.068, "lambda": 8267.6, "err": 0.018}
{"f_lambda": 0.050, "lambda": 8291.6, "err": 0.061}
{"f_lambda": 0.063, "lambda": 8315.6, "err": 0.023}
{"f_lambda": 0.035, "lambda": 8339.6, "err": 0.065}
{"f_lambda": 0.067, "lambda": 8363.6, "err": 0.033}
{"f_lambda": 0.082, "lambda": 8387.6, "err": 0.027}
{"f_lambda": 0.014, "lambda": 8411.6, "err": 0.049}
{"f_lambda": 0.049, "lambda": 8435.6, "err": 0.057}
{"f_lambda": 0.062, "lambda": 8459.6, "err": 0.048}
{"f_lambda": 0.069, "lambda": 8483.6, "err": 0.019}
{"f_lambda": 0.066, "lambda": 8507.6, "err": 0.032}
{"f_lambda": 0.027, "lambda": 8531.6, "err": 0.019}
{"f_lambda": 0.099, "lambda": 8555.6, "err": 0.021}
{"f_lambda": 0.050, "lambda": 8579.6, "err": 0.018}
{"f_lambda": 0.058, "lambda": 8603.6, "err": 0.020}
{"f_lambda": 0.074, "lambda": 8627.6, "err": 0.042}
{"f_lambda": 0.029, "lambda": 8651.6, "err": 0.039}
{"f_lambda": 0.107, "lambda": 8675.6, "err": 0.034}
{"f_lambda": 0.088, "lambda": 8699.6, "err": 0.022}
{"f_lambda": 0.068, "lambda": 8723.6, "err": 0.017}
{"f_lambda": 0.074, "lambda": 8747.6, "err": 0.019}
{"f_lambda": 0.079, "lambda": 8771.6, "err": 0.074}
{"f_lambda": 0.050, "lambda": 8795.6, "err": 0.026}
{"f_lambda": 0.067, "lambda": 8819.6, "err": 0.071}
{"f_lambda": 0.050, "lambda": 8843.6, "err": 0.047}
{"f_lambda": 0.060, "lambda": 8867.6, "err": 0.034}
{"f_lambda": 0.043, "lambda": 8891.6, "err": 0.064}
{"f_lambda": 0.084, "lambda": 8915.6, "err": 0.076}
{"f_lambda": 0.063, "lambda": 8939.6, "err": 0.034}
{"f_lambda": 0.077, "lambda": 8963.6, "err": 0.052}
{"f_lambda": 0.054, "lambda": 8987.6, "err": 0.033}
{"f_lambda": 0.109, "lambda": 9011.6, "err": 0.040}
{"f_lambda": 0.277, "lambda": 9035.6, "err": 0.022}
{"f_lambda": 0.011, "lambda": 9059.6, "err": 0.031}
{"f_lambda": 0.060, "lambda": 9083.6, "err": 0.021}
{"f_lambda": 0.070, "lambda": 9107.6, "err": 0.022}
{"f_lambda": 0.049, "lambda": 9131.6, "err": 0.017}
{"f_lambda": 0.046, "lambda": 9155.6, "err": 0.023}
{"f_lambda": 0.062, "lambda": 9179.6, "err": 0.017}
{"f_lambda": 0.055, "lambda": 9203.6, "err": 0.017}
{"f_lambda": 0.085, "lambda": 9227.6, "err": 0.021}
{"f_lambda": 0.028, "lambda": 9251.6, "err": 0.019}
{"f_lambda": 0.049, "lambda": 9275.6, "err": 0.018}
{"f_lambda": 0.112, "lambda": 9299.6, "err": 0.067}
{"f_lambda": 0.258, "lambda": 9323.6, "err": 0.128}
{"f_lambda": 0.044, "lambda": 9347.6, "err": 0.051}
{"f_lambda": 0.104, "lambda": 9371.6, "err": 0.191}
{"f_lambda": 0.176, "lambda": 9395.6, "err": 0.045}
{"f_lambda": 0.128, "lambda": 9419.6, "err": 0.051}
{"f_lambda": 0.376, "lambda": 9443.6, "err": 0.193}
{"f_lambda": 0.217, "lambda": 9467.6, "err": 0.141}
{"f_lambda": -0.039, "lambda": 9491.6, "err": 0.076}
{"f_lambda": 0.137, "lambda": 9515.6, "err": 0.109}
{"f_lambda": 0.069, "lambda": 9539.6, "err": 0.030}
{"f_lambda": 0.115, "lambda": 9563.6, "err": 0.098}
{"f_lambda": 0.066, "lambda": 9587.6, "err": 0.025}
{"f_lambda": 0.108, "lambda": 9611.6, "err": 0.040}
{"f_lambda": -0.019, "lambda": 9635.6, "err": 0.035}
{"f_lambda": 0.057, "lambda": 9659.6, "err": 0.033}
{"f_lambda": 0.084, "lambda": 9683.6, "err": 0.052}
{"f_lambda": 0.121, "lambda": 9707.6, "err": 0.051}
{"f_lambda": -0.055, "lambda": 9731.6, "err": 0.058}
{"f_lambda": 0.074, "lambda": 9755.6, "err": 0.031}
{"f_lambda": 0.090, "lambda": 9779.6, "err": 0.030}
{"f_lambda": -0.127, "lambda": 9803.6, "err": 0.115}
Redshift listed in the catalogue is 1.42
